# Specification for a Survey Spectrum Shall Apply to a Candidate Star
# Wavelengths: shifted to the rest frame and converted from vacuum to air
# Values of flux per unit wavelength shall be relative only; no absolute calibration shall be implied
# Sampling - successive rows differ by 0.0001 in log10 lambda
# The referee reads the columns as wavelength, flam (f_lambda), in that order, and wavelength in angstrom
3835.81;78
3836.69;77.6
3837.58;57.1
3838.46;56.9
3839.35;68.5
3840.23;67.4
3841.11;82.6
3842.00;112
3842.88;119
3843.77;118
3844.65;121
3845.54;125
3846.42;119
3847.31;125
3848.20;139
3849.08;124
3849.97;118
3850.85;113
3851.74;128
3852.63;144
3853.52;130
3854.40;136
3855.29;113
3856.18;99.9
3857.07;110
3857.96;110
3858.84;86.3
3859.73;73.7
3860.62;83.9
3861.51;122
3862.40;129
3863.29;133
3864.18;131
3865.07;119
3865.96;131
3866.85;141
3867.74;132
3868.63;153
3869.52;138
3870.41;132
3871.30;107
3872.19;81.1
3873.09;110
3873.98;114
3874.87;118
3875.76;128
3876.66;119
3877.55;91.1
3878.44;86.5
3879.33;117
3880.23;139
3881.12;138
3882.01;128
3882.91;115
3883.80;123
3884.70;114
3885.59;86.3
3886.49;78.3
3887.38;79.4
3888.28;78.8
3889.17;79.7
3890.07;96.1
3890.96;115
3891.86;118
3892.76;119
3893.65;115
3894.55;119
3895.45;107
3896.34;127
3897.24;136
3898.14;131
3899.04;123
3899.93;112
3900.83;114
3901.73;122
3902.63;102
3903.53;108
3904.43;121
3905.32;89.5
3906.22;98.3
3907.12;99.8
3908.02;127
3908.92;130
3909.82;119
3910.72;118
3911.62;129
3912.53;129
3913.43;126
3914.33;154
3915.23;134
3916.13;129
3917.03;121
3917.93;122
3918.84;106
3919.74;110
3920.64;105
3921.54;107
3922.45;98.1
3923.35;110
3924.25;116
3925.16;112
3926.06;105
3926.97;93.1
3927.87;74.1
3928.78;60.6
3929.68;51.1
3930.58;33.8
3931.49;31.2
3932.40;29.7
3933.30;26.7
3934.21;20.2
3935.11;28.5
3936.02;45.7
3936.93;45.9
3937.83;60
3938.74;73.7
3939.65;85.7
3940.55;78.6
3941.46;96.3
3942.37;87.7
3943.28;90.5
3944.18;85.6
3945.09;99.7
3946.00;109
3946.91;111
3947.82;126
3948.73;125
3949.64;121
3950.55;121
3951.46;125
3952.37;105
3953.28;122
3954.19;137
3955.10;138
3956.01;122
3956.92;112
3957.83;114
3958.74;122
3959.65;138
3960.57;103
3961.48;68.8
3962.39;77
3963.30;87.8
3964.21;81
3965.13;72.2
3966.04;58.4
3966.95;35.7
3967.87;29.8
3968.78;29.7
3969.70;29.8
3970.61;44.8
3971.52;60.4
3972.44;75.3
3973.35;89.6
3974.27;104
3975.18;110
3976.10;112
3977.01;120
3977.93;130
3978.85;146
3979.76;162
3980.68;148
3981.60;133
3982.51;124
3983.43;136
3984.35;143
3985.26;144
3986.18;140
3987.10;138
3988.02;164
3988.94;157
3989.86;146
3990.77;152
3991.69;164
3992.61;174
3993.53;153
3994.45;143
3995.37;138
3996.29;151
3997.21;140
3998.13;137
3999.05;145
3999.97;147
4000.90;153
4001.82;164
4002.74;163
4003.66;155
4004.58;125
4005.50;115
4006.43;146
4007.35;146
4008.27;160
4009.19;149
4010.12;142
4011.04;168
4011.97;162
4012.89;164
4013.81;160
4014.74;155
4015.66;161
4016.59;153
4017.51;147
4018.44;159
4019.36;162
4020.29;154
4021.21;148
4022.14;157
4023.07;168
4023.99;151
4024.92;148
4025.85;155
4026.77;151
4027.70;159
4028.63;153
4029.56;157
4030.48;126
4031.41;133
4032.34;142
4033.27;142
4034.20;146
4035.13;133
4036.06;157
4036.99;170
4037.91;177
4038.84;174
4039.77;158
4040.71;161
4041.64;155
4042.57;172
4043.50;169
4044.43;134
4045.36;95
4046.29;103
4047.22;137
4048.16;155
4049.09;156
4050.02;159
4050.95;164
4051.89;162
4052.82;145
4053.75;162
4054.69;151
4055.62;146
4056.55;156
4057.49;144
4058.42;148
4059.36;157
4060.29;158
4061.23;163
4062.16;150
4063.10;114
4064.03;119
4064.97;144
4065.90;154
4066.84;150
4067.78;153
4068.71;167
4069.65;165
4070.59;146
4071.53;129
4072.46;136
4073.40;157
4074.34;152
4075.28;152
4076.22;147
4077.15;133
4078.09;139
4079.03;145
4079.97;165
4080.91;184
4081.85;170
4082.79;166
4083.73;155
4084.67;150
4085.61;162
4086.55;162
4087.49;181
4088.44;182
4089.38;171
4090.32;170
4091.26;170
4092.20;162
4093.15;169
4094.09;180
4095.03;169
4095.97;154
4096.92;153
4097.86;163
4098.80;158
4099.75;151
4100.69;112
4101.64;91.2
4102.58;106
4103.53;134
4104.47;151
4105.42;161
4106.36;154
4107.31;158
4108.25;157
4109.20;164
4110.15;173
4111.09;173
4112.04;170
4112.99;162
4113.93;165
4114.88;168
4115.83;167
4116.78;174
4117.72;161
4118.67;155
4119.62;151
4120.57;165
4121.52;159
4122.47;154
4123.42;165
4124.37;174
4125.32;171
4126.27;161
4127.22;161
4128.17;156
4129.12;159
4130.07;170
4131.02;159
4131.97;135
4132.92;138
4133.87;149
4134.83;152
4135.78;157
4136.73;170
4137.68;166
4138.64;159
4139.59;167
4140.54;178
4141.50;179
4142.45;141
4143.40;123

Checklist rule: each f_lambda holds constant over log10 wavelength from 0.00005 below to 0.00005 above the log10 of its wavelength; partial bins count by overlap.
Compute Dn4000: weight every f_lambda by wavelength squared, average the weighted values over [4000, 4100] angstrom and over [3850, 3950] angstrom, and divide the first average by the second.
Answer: 1.6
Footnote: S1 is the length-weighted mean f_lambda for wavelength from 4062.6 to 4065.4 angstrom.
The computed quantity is 126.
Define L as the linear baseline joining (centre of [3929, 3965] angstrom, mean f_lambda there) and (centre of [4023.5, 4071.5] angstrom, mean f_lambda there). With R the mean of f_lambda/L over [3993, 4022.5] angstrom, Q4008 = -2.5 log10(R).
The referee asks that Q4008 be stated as -0.201 mag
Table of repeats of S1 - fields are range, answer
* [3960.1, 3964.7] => 83.4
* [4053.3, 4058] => 152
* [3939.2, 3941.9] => 87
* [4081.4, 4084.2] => 164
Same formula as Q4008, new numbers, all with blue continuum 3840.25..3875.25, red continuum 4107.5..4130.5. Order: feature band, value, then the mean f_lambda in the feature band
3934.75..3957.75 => 0.33 mag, 98.7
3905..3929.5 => 0.15 mag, 111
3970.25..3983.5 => 0.23 mag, 113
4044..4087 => 0.04 mag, 149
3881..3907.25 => 0.14 mag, 110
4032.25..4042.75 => -0.06 mag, 157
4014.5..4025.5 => -0.06 mag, 155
